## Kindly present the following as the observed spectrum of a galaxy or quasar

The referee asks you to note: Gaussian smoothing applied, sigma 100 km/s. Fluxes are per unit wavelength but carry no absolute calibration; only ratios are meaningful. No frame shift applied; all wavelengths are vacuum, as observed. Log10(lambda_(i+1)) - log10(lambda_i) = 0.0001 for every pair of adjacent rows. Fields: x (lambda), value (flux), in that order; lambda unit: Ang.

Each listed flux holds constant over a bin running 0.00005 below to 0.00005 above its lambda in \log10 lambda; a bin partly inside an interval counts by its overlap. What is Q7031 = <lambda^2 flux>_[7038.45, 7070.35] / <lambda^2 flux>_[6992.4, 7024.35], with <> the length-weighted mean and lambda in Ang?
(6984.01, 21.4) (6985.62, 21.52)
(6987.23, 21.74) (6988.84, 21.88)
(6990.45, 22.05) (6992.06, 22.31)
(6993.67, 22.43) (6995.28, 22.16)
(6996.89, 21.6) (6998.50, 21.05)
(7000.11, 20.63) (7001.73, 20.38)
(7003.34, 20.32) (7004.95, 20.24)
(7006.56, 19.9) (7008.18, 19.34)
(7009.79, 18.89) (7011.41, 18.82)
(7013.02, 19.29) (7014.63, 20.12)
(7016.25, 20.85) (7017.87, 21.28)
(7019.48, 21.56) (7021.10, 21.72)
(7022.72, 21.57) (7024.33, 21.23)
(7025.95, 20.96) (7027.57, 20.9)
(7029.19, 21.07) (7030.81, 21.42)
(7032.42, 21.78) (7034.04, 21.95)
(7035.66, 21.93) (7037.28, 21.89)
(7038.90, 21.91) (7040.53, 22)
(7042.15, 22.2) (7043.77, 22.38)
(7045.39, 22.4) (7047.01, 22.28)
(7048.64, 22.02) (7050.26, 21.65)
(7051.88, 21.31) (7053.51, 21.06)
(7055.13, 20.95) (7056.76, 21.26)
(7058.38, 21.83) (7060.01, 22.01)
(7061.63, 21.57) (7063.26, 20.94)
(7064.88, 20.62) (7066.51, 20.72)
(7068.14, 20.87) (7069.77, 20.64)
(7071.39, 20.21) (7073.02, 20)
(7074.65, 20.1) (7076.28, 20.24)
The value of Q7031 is 1.05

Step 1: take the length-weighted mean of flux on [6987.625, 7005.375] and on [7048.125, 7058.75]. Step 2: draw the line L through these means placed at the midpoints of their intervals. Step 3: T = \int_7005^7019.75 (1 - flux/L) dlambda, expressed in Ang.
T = 1.0 Ang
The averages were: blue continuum 21.4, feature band 20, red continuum 21.4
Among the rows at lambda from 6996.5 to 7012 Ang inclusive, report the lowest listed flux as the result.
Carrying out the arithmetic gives 18.82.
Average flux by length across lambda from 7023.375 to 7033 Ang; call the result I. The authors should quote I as 21.2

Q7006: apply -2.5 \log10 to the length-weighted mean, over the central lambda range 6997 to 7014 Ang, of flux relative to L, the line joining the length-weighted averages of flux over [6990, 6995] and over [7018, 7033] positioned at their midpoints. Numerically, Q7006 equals 0.10 mag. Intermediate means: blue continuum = 22.3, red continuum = 21.4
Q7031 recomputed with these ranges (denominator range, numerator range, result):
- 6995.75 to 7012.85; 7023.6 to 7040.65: 1.08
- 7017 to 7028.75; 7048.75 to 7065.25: 1.01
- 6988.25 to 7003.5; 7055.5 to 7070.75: 1.00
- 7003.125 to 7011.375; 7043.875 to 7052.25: 1.14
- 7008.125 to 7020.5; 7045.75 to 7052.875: 1.10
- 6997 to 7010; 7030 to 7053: 1.10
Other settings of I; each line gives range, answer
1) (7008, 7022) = 20.3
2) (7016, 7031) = 21.3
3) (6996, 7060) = 21.1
